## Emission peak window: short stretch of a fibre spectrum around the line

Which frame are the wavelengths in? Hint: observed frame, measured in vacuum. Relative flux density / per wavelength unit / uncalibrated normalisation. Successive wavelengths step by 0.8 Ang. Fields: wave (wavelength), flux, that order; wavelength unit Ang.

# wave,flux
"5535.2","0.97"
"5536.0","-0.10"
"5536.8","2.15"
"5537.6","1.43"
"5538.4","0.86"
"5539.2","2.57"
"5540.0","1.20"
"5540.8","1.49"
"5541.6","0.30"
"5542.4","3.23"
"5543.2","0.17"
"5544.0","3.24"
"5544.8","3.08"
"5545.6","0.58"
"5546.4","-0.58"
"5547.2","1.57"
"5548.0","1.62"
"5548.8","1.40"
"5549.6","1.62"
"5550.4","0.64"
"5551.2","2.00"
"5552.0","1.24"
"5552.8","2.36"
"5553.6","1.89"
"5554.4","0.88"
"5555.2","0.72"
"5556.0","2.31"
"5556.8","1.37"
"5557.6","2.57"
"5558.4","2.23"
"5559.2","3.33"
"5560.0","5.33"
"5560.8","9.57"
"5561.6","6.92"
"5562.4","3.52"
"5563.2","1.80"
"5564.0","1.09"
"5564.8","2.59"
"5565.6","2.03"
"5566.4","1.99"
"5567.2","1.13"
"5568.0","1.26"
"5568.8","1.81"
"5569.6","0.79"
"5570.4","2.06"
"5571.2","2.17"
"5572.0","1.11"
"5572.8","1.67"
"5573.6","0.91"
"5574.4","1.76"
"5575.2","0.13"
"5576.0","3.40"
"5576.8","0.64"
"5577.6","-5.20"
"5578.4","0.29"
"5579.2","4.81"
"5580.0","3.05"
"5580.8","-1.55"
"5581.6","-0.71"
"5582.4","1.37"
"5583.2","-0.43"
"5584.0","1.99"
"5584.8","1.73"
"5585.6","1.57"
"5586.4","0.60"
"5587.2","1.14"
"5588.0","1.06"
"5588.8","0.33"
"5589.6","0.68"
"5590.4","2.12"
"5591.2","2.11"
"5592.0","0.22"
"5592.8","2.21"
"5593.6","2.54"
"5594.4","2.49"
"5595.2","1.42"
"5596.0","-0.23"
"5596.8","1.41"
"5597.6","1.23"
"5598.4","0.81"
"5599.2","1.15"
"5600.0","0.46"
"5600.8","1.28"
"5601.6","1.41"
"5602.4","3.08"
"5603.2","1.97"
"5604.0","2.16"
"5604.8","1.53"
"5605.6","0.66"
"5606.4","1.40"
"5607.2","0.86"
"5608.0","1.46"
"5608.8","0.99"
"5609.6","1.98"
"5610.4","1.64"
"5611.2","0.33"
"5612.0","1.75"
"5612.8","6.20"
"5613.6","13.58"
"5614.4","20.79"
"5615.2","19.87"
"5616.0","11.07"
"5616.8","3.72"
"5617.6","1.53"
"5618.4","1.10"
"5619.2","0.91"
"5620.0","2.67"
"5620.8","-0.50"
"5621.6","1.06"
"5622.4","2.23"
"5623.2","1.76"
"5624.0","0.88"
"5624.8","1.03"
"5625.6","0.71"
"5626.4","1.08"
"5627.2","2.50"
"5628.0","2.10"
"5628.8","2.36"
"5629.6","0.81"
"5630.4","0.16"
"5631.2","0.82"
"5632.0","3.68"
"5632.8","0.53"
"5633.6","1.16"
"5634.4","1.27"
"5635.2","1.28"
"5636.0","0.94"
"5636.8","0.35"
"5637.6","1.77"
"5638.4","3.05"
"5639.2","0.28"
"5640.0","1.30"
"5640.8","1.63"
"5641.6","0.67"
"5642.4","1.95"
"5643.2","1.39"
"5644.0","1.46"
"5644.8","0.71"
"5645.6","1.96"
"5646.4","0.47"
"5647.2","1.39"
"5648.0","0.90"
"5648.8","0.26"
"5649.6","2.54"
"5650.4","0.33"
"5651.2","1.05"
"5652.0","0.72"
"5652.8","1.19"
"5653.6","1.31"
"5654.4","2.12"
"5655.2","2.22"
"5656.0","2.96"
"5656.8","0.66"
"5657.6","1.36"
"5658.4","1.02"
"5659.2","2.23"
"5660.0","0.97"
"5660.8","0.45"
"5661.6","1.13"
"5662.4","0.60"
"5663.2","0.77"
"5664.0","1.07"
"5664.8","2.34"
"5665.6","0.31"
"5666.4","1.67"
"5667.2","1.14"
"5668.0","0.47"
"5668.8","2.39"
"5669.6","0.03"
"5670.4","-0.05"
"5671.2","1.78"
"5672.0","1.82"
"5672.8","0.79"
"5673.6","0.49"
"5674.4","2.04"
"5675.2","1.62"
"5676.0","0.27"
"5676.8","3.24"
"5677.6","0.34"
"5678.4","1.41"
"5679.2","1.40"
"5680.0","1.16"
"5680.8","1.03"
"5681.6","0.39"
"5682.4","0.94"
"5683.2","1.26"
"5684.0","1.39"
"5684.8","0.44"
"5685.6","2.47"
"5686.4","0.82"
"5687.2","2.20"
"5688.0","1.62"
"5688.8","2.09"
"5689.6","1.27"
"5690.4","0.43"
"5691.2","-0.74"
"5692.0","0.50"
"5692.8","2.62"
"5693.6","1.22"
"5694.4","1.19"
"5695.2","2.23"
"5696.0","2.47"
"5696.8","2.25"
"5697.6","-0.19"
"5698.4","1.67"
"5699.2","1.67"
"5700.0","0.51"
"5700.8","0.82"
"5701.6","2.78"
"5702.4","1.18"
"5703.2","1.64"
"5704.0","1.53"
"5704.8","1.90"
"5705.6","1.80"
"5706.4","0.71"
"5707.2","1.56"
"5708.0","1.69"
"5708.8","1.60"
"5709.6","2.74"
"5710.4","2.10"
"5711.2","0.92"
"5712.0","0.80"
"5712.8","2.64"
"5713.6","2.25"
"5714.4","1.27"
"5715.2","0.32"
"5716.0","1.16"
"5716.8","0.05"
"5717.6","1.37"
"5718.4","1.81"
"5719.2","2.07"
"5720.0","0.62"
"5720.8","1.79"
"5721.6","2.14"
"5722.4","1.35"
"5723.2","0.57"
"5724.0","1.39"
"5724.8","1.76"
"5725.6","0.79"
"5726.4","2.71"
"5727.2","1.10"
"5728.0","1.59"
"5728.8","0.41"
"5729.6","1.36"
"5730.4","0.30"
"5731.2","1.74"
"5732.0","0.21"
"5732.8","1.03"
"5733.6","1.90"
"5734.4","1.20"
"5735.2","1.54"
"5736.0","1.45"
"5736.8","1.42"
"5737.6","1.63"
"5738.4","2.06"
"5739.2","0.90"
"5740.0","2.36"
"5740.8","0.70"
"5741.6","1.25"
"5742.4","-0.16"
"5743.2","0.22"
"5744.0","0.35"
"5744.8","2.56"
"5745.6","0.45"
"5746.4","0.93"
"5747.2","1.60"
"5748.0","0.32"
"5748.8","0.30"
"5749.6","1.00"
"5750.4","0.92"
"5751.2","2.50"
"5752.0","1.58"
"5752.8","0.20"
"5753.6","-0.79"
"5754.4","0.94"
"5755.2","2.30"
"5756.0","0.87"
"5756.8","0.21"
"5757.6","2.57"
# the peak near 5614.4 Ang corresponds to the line [O III] 5007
